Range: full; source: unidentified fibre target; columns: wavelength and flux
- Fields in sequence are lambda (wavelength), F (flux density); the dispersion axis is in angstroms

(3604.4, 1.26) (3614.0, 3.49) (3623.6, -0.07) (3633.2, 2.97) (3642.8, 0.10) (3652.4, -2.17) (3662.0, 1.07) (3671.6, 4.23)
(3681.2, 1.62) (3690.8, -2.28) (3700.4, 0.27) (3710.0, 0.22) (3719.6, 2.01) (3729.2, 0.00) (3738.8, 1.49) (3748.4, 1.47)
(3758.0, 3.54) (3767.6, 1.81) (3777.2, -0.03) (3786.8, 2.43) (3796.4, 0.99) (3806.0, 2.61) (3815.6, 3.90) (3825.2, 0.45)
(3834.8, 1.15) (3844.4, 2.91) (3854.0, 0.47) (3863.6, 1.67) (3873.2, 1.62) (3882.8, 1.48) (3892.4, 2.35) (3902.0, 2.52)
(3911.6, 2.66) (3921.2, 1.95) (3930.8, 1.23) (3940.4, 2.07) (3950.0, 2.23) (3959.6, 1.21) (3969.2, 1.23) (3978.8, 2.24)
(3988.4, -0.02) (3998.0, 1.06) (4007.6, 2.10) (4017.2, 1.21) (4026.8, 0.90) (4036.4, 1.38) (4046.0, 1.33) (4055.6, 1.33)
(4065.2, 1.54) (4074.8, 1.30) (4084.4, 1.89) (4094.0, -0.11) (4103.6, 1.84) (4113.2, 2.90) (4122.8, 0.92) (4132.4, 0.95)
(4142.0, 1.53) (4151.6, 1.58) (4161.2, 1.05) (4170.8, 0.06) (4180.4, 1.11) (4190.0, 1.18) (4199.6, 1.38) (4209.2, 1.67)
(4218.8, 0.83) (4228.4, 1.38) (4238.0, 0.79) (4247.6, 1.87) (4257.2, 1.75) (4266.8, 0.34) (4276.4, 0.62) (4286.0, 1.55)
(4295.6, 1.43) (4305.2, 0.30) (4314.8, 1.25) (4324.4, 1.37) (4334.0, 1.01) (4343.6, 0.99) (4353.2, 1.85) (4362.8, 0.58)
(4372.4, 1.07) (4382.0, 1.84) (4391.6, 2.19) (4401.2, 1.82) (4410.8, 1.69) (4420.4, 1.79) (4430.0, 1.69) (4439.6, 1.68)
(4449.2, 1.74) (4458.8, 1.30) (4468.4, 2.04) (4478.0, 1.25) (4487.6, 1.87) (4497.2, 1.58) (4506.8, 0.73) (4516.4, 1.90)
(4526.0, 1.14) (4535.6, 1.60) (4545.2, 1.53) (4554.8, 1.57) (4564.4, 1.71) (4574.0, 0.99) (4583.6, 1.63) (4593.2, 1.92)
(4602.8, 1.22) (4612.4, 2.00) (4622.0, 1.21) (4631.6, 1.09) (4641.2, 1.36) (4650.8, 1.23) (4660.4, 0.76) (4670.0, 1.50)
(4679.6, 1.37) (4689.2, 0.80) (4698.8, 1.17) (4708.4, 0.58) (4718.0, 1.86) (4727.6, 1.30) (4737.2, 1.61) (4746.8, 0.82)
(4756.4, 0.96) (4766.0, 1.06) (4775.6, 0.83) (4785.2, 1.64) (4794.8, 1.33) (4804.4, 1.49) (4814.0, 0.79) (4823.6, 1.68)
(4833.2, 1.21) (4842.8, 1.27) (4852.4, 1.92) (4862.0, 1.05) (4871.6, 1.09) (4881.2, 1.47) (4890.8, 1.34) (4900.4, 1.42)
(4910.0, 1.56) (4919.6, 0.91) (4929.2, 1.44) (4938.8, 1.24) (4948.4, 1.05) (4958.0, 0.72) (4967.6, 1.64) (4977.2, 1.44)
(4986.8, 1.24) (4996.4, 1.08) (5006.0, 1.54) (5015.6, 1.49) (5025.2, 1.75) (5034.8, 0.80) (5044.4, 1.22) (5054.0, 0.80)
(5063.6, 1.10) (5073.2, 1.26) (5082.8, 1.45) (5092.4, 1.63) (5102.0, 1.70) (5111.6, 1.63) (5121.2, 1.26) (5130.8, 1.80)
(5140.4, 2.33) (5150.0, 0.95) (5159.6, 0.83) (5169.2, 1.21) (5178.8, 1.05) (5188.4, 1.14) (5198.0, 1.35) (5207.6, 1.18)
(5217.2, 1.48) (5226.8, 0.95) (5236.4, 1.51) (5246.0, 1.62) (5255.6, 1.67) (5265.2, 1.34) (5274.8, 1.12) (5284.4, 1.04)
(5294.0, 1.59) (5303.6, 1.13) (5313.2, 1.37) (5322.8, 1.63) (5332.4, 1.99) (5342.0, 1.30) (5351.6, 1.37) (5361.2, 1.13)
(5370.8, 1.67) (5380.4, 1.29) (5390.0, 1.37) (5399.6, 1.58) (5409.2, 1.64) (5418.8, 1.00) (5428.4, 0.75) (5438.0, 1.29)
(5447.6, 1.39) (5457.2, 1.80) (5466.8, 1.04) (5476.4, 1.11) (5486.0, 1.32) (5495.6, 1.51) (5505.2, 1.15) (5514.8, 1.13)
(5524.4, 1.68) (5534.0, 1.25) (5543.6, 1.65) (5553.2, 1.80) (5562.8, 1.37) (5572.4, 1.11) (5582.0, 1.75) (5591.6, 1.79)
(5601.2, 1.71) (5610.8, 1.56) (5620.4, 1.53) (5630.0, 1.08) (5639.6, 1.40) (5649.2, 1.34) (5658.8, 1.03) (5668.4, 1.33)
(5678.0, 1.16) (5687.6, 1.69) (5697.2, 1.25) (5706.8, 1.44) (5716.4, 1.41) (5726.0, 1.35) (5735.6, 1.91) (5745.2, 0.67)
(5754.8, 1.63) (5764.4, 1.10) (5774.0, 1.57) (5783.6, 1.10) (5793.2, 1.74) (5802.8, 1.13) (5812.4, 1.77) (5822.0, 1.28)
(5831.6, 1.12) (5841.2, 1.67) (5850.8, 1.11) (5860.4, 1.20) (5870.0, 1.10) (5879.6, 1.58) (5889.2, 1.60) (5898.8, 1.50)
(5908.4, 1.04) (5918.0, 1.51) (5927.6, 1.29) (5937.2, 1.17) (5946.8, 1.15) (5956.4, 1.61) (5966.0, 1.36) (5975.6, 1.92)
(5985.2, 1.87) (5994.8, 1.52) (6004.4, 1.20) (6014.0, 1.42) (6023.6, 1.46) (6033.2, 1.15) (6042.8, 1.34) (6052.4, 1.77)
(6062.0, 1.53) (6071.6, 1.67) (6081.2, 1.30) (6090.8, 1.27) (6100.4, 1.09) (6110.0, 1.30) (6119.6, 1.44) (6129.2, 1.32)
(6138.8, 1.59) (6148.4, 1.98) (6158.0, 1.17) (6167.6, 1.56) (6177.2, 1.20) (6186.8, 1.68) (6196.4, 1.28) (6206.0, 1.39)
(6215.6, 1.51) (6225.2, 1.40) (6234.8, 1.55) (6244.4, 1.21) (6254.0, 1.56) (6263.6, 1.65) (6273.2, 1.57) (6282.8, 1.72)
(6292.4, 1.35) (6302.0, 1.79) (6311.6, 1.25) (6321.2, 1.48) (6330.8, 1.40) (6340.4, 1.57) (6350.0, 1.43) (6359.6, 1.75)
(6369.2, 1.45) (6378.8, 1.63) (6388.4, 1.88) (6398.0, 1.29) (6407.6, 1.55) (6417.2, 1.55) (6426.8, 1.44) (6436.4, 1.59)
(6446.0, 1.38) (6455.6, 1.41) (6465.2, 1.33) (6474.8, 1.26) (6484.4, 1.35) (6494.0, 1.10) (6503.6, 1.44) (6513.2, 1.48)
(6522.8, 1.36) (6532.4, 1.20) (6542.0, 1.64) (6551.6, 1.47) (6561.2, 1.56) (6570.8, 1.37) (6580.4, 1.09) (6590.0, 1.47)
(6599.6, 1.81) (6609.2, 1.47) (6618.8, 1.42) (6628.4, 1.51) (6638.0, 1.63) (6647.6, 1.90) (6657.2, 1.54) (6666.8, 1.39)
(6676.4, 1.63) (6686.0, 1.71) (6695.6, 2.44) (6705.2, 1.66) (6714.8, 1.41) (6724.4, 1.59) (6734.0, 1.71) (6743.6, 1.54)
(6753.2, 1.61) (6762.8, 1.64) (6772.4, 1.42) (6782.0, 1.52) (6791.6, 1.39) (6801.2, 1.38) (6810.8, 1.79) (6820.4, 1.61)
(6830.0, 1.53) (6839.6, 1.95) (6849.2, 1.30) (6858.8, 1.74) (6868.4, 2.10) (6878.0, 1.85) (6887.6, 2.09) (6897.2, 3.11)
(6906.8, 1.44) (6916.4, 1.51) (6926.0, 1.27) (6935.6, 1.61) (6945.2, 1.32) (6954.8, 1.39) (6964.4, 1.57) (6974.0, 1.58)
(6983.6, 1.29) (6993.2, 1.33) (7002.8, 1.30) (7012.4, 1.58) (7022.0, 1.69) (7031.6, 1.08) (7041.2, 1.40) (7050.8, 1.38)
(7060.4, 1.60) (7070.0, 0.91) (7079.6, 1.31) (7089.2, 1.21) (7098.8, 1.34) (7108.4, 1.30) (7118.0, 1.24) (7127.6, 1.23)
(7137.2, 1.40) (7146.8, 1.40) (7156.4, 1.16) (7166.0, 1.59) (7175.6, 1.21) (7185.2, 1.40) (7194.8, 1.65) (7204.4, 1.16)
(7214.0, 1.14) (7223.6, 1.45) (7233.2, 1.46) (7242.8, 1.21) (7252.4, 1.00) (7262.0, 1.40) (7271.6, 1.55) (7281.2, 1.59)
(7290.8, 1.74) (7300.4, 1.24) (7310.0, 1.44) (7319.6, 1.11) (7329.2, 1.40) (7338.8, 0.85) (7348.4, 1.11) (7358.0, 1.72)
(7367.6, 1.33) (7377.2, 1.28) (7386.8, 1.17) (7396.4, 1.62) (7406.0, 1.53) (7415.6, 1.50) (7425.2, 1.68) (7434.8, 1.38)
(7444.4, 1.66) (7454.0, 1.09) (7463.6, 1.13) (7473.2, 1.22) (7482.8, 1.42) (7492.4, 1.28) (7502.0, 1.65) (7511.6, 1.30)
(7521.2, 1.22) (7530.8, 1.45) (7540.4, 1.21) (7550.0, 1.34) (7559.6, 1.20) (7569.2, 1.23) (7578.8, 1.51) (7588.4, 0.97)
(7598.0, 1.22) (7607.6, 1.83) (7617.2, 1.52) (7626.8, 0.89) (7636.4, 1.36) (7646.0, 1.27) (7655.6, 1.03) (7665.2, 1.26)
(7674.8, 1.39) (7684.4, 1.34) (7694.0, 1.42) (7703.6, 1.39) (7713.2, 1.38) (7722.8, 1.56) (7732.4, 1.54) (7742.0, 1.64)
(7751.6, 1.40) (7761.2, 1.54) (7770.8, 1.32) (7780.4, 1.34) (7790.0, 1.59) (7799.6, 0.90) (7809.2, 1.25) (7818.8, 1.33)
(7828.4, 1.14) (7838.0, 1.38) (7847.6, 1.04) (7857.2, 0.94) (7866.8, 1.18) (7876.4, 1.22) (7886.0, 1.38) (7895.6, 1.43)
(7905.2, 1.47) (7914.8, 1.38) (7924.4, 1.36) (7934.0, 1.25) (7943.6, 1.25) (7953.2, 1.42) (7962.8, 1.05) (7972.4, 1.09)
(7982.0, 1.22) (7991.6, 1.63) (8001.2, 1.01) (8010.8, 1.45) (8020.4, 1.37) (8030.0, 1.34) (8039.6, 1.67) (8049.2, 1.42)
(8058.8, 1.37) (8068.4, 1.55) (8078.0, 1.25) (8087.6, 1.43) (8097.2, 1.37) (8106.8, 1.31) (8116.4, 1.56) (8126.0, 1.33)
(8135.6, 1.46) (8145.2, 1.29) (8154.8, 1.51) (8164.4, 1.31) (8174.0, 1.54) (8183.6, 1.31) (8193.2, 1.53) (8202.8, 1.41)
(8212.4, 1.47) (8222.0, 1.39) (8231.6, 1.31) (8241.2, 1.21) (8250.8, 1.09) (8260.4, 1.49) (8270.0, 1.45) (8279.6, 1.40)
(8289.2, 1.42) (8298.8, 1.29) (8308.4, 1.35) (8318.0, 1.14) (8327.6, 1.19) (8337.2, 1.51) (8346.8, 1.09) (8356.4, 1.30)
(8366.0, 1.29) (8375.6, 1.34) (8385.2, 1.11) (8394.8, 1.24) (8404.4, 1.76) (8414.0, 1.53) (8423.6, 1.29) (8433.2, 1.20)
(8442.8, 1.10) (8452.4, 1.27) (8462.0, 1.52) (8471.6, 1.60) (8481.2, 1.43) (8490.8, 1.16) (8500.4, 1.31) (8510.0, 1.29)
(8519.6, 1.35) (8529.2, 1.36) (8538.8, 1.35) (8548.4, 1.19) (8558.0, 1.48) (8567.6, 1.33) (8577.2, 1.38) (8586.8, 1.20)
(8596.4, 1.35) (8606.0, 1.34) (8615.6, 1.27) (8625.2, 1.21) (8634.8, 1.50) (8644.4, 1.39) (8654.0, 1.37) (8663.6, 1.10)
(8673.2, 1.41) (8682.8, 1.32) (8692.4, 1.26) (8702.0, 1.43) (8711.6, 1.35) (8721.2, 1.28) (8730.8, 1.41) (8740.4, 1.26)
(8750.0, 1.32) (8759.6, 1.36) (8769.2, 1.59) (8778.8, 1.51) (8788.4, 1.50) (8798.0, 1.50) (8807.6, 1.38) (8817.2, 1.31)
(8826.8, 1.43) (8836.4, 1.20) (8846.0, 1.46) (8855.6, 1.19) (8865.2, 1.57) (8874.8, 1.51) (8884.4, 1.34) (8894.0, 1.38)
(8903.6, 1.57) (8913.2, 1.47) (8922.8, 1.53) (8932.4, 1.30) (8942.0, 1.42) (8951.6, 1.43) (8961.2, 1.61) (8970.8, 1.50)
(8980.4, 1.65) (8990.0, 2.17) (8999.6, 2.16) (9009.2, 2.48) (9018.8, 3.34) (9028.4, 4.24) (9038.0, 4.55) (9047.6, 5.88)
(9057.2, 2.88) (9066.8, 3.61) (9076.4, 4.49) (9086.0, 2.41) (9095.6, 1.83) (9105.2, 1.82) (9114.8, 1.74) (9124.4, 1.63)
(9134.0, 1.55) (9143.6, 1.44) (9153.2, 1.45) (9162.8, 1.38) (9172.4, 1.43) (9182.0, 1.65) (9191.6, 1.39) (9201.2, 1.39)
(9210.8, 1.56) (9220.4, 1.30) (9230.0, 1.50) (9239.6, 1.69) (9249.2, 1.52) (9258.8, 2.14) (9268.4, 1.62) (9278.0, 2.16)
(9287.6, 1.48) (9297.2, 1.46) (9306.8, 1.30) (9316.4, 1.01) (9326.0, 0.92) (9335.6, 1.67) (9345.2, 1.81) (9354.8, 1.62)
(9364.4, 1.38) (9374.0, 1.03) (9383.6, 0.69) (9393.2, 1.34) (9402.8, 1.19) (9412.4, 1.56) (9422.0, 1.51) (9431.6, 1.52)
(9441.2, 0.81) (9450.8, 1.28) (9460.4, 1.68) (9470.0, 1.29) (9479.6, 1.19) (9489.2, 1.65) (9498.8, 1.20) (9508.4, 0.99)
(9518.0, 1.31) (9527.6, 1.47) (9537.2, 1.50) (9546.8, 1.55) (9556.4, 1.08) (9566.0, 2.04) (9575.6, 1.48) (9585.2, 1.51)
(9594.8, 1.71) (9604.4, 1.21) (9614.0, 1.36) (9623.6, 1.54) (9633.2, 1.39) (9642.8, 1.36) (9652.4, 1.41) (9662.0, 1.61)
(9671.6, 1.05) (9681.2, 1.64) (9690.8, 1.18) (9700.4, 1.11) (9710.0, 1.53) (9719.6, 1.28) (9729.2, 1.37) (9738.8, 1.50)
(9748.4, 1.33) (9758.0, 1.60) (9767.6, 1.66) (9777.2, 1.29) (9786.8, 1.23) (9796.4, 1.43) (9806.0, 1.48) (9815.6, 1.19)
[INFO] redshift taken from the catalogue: 0.38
